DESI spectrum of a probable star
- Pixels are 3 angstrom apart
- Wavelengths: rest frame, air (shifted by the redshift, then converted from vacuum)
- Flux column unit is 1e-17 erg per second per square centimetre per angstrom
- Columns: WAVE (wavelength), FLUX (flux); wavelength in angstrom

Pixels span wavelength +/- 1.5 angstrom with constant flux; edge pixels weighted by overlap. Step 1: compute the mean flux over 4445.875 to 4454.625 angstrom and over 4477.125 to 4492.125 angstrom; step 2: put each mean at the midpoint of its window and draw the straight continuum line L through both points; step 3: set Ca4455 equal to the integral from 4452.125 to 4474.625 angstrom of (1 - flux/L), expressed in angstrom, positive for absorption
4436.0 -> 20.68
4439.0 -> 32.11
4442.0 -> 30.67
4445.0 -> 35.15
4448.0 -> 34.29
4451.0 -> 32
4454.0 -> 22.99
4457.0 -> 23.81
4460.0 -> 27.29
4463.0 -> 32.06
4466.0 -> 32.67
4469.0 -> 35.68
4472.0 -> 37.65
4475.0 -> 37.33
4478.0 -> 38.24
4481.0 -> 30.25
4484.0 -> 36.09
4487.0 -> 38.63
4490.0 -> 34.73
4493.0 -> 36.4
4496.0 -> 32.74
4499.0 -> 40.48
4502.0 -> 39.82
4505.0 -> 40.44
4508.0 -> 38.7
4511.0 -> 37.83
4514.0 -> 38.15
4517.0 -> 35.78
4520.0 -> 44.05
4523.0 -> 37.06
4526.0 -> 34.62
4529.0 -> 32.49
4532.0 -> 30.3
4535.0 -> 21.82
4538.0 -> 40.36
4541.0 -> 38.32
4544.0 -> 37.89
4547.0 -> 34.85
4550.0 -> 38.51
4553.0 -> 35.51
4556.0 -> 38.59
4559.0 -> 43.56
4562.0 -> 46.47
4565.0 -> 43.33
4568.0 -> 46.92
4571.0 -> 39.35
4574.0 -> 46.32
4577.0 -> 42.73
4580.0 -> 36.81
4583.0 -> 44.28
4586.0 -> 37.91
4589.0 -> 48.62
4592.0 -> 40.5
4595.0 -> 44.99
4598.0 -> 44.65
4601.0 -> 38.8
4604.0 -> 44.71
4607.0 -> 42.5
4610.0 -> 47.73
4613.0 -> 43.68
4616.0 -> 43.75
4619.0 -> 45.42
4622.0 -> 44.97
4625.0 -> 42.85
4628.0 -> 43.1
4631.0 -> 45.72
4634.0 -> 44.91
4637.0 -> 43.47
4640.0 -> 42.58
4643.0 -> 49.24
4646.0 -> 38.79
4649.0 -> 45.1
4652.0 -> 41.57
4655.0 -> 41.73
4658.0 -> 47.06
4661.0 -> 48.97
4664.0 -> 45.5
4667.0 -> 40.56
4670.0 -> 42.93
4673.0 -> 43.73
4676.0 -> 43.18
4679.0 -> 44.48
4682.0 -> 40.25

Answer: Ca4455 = 1.41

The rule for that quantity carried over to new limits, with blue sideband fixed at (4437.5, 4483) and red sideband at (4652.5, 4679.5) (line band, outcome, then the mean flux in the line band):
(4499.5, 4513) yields -1.71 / 39.3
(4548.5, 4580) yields -3.00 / 41.9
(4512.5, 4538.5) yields 0.85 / 34.8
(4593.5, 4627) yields -2.54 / 44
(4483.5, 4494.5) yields -0.86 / 36.5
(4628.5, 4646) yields -0.85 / 44.5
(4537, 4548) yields -0.28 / 37.9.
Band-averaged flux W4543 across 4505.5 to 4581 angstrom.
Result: 38.5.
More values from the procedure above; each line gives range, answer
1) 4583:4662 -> 43.9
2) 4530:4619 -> 40.9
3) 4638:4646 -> 44.4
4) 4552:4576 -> 42.7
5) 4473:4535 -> 36.4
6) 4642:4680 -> 44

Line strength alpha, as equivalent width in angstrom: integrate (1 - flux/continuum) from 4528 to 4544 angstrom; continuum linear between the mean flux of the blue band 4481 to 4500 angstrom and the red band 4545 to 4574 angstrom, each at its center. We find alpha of 2.5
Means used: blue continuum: 35.9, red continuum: 41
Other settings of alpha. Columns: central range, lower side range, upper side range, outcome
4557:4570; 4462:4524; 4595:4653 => -1.2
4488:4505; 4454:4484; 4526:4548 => -2.2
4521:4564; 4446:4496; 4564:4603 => 2.9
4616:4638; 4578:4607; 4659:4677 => -0.6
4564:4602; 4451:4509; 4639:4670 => -2.5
